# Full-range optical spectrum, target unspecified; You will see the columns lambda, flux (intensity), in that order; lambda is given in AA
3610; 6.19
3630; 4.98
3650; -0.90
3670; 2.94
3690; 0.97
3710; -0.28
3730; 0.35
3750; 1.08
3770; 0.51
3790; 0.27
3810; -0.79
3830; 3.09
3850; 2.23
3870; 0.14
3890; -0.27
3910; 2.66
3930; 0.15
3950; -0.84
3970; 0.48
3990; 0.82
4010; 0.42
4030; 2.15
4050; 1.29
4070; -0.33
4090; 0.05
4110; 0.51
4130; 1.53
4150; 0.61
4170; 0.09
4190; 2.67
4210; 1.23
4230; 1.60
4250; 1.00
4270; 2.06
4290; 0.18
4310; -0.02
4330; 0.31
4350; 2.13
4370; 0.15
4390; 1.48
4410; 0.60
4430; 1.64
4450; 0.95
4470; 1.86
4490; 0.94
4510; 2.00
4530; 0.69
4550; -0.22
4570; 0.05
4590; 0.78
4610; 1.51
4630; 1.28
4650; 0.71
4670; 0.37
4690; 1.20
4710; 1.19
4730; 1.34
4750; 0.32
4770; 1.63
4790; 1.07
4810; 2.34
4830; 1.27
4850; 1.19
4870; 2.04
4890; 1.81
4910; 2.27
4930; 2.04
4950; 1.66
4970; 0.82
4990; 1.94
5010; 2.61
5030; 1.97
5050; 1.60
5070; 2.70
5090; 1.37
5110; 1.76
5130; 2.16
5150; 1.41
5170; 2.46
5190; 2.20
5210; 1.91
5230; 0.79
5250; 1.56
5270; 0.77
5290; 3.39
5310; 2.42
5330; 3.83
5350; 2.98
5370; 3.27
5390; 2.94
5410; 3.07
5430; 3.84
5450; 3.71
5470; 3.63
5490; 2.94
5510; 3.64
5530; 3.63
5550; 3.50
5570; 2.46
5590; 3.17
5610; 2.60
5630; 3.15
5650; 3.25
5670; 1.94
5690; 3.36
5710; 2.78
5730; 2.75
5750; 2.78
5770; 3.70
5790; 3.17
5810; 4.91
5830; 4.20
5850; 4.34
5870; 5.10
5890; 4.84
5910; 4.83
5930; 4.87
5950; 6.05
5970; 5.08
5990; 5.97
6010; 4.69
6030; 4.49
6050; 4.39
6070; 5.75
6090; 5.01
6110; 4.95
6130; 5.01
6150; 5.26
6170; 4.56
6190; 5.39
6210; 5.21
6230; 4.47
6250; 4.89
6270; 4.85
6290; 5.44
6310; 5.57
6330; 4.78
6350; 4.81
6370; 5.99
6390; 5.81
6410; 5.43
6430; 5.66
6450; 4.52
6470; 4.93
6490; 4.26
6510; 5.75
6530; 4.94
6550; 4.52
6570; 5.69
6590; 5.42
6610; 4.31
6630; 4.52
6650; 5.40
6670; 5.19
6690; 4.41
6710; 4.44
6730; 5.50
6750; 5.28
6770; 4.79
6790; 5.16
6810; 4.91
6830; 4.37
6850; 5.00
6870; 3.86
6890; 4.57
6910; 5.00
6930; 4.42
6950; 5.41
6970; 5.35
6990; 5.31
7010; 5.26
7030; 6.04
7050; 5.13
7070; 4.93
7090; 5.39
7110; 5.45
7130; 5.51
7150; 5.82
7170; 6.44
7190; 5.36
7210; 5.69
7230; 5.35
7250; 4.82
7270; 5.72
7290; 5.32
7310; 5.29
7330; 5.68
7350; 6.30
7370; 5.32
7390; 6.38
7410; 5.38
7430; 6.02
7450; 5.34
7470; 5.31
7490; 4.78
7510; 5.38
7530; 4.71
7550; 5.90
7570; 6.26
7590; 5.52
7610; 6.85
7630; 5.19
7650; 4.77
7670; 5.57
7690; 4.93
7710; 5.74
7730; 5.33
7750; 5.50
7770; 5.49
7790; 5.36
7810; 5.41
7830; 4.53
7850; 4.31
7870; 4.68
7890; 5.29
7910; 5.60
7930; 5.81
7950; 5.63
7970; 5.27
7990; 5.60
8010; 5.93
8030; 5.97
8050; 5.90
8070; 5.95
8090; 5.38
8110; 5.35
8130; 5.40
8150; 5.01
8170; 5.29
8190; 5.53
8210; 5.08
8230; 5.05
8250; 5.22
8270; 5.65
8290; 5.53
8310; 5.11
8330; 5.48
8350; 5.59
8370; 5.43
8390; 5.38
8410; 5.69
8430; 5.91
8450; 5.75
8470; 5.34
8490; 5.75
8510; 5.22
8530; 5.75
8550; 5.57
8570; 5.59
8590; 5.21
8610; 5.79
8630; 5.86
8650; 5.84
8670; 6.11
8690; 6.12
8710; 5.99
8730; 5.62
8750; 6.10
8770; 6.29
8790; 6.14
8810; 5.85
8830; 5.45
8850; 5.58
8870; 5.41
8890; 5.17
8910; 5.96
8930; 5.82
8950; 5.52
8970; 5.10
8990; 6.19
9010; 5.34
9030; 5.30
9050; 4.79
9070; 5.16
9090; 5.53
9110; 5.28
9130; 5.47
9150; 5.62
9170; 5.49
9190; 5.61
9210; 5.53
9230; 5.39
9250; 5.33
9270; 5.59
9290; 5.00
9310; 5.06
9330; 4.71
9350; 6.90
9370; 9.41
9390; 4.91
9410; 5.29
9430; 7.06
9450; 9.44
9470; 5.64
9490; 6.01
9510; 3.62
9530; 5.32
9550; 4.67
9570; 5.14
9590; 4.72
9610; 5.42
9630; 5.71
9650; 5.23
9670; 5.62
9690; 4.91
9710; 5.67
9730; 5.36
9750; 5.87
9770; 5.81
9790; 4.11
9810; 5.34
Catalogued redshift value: 0.328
